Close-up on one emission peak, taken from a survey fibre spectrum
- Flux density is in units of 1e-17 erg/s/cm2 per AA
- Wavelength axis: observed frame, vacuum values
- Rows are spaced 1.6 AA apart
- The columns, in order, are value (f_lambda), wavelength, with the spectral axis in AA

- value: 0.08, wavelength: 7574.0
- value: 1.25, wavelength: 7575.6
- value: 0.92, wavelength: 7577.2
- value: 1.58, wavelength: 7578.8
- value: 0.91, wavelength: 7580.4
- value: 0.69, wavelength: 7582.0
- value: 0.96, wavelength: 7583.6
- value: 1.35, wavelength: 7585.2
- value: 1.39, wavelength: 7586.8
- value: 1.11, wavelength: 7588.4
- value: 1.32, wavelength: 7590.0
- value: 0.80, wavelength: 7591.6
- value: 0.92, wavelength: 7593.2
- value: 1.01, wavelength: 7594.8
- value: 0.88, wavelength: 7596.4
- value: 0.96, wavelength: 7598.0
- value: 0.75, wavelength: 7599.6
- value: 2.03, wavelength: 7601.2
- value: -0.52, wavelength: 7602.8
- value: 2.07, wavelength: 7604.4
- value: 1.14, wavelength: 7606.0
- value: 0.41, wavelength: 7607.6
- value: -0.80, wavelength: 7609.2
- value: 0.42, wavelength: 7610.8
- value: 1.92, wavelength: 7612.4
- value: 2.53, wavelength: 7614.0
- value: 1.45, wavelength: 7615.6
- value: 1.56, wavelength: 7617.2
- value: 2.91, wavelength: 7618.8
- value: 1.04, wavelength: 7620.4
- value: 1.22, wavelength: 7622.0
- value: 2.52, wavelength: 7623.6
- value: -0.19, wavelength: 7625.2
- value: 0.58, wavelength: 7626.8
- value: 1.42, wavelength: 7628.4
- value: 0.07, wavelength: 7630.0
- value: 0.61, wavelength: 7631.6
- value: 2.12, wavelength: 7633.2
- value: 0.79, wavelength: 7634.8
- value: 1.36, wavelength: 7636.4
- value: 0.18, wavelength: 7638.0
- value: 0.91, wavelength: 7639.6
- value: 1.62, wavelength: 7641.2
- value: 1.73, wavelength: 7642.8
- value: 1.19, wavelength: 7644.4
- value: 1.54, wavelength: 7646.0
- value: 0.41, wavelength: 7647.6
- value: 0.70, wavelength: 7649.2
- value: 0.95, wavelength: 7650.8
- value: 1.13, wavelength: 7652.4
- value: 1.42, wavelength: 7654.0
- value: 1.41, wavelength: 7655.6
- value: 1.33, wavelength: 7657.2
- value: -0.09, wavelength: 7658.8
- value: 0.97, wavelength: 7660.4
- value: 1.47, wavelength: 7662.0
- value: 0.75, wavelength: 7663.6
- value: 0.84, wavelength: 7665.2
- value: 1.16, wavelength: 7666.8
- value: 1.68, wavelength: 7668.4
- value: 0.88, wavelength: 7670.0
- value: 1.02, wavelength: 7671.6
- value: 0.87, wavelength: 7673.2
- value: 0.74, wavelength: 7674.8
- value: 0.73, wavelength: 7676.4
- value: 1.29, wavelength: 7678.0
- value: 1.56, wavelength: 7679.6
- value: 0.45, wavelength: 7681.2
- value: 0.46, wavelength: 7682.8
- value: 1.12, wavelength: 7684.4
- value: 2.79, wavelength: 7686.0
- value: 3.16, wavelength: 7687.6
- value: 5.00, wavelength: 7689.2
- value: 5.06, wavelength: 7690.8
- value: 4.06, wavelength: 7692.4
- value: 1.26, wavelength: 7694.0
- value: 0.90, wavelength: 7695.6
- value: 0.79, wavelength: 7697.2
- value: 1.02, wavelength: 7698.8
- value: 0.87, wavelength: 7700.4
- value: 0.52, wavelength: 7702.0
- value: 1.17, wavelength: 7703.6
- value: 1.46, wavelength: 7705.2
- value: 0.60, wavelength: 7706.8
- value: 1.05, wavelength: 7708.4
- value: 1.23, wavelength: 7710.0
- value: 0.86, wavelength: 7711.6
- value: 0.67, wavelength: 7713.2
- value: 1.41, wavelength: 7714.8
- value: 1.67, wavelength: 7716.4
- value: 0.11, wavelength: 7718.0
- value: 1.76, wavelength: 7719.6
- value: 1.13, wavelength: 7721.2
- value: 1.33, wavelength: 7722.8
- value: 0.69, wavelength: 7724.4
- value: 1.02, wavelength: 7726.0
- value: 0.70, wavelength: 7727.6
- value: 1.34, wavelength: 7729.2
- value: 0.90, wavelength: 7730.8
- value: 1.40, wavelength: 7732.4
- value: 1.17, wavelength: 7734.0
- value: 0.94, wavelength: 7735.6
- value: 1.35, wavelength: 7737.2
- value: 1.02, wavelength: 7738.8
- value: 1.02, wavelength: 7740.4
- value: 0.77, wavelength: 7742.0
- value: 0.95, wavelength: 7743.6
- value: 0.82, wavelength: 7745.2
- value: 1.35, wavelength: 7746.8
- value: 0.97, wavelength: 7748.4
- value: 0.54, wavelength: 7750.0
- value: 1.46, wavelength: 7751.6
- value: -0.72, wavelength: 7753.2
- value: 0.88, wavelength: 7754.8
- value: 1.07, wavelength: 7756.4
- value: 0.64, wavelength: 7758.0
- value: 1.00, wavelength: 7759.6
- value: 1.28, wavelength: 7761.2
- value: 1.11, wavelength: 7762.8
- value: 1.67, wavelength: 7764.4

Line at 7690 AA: [O III] 5007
